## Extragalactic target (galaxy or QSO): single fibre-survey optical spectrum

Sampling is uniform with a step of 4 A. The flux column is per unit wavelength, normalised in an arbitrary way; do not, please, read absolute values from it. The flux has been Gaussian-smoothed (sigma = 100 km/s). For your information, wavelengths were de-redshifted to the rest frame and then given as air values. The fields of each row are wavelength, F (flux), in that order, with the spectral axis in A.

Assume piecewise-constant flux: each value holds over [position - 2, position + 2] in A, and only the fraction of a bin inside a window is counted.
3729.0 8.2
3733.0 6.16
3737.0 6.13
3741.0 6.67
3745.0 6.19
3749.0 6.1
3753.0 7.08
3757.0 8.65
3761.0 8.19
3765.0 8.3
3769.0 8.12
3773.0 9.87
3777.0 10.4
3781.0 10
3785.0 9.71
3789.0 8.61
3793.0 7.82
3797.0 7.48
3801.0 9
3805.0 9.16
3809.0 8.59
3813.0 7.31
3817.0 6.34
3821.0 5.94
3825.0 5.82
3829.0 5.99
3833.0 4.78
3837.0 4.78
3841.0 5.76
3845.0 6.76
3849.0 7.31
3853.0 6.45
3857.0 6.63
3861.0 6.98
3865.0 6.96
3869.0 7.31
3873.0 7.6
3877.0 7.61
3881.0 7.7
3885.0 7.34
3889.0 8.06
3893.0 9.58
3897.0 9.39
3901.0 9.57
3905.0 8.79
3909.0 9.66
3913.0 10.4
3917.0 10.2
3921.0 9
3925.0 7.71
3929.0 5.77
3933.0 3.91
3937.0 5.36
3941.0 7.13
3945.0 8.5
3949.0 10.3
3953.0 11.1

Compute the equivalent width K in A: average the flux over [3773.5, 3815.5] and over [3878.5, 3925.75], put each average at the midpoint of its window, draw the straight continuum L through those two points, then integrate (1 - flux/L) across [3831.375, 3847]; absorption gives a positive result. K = 5.9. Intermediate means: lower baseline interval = 8.82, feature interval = 5.54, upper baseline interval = 8.97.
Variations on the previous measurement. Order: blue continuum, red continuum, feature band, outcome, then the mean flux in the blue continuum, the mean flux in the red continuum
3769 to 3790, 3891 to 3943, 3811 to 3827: 5.0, 9.62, 8.19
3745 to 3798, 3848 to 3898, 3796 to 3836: 5.4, 8.42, 7.58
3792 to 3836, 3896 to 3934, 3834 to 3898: 5.3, 7.04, 8.53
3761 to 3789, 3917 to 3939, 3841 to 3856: 2.5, 9.26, 6.7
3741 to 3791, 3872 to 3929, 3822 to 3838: 5.8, 8.36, 8.67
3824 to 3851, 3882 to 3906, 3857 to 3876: 0.5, 5.89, 8.74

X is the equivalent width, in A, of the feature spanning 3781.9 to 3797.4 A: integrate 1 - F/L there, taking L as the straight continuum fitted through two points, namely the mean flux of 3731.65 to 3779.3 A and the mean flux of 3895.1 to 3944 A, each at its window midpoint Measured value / -1.68 A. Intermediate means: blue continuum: 7.69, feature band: 8.61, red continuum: 8.08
